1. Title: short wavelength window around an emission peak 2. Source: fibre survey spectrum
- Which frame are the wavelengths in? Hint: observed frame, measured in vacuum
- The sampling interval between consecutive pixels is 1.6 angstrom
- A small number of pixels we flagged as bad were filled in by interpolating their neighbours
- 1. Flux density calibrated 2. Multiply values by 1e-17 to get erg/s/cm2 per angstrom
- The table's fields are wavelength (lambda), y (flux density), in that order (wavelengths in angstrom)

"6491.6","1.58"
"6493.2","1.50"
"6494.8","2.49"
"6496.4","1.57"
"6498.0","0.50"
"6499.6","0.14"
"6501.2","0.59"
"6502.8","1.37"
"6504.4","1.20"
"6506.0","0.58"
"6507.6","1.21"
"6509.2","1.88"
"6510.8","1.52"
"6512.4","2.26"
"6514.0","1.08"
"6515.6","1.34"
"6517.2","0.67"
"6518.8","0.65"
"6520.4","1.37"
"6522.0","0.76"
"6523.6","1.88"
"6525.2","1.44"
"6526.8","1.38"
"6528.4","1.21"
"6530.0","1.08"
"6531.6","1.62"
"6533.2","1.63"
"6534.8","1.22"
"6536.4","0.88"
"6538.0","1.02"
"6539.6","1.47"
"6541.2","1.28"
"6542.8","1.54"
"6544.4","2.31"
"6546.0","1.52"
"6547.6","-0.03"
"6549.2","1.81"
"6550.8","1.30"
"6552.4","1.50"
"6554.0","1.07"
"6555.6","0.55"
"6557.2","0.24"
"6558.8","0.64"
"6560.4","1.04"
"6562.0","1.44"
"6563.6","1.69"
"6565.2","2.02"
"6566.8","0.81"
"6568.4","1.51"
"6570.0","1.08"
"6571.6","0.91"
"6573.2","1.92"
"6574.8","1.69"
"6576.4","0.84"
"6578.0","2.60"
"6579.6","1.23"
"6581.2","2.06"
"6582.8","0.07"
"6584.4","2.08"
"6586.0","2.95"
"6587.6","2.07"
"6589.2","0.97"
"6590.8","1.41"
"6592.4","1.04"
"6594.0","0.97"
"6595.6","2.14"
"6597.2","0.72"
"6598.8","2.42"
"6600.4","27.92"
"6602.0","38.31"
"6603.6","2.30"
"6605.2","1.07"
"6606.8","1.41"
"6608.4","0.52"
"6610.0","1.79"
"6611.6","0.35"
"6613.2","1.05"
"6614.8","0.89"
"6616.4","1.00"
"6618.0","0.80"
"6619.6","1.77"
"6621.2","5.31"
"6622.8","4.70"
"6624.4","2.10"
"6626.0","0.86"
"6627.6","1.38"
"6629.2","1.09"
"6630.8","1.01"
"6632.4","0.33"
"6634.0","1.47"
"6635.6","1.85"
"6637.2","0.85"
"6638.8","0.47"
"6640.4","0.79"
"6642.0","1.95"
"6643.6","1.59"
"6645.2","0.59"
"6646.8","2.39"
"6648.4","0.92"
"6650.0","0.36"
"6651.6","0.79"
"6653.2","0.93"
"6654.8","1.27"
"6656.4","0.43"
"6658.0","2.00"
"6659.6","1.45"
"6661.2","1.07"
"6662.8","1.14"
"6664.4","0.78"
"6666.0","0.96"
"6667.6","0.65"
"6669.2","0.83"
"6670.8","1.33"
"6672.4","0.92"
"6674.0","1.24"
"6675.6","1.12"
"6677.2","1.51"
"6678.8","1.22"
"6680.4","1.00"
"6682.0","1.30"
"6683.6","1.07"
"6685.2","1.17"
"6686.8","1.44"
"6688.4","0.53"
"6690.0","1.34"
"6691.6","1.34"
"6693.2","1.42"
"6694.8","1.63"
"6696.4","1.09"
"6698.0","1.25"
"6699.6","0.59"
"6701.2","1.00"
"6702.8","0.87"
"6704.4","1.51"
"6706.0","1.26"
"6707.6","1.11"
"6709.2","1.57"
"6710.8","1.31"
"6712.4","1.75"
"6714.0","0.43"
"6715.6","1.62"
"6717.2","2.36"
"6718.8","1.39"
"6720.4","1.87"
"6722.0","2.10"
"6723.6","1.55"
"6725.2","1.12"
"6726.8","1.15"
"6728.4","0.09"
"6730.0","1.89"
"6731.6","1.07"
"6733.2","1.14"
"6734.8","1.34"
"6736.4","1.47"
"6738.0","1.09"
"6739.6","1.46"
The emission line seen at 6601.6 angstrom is Halpha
